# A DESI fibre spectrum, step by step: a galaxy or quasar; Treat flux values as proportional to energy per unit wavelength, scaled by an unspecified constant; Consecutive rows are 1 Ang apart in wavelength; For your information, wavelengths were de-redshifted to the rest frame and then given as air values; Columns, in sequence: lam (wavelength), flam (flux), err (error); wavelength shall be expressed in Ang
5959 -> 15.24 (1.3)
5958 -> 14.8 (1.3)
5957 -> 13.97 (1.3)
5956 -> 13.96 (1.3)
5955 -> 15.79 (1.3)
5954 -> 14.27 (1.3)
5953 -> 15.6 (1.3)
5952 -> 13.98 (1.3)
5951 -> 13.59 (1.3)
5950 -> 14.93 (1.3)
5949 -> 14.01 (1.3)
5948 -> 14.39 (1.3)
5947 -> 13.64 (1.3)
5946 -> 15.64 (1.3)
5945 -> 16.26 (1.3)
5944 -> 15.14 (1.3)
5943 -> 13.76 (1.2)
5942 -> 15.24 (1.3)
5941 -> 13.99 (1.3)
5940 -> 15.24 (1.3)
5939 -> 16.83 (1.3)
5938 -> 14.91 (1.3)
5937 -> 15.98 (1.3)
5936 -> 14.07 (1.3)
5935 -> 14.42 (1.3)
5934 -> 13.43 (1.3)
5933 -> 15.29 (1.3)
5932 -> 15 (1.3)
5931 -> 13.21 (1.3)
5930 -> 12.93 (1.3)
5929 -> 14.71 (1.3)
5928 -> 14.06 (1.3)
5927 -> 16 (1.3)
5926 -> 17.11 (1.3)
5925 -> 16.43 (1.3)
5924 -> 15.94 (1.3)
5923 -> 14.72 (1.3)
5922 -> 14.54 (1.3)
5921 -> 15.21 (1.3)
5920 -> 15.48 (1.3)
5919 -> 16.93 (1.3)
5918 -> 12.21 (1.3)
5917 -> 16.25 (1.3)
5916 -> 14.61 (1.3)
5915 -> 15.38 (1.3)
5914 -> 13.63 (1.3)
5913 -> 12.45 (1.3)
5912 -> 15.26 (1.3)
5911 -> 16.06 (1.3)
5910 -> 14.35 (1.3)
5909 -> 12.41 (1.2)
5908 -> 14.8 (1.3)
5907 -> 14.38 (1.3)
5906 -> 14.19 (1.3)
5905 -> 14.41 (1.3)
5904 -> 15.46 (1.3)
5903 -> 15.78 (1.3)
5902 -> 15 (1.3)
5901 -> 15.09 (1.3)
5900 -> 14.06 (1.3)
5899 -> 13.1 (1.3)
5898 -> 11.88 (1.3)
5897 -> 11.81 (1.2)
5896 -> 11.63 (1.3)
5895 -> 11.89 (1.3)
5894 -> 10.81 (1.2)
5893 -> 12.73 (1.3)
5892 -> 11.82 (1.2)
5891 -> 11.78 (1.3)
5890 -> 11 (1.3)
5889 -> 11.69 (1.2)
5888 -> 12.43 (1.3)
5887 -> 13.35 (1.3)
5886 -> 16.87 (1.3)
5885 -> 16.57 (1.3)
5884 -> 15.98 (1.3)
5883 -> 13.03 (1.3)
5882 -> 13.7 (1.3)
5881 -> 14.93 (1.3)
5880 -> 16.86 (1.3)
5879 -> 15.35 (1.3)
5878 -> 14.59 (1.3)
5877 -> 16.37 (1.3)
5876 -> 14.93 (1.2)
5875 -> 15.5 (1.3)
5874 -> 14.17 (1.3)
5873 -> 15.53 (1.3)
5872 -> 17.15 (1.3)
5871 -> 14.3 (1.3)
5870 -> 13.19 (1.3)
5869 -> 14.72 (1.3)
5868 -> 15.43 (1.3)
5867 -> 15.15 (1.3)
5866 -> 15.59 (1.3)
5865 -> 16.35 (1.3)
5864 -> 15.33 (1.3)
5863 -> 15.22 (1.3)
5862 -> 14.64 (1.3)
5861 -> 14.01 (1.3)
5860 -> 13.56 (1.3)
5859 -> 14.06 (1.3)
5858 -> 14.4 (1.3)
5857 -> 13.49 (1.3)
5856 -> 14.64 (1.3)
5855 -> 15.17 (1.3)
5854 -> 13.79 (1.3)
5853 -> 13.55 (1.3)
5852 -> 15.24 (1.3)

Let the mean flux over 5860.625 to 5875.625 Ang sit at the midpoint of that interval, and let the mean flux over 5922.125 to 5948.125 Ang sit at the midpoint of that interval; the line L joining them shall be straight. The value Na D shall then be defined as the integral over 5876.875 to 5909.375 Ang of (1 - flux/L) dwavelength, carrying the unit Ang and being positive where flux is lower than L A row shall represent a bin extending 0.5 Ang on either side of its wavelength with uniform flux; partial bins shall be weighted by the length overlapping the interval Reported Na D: 2.70 Ang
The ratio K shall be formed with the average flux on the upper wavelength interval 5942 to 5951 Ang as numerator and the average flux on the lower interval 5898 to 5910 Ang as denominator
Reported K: 1.03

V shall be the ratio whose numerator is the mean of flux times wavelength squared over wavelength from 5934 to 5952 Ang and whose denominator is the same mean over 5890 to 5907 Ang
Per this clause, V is 1.14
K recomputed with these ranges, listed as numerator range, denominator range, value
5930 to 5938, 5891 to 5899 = 1.21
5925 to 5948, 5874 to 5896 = 1.07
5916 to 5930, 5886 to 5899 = 1.26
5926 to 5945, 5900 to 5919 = 1.01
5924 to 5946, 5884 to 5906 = 1.12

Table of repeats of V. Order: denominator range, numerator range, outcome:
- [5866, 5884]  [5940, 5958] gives 1.00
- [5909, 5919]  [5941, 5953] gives 1.02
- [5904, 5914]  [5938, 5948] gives 1.06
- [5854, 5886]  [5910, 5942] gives 1.01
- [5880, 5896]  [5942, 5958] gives 1.12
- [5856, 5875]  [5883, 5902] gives 0.89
